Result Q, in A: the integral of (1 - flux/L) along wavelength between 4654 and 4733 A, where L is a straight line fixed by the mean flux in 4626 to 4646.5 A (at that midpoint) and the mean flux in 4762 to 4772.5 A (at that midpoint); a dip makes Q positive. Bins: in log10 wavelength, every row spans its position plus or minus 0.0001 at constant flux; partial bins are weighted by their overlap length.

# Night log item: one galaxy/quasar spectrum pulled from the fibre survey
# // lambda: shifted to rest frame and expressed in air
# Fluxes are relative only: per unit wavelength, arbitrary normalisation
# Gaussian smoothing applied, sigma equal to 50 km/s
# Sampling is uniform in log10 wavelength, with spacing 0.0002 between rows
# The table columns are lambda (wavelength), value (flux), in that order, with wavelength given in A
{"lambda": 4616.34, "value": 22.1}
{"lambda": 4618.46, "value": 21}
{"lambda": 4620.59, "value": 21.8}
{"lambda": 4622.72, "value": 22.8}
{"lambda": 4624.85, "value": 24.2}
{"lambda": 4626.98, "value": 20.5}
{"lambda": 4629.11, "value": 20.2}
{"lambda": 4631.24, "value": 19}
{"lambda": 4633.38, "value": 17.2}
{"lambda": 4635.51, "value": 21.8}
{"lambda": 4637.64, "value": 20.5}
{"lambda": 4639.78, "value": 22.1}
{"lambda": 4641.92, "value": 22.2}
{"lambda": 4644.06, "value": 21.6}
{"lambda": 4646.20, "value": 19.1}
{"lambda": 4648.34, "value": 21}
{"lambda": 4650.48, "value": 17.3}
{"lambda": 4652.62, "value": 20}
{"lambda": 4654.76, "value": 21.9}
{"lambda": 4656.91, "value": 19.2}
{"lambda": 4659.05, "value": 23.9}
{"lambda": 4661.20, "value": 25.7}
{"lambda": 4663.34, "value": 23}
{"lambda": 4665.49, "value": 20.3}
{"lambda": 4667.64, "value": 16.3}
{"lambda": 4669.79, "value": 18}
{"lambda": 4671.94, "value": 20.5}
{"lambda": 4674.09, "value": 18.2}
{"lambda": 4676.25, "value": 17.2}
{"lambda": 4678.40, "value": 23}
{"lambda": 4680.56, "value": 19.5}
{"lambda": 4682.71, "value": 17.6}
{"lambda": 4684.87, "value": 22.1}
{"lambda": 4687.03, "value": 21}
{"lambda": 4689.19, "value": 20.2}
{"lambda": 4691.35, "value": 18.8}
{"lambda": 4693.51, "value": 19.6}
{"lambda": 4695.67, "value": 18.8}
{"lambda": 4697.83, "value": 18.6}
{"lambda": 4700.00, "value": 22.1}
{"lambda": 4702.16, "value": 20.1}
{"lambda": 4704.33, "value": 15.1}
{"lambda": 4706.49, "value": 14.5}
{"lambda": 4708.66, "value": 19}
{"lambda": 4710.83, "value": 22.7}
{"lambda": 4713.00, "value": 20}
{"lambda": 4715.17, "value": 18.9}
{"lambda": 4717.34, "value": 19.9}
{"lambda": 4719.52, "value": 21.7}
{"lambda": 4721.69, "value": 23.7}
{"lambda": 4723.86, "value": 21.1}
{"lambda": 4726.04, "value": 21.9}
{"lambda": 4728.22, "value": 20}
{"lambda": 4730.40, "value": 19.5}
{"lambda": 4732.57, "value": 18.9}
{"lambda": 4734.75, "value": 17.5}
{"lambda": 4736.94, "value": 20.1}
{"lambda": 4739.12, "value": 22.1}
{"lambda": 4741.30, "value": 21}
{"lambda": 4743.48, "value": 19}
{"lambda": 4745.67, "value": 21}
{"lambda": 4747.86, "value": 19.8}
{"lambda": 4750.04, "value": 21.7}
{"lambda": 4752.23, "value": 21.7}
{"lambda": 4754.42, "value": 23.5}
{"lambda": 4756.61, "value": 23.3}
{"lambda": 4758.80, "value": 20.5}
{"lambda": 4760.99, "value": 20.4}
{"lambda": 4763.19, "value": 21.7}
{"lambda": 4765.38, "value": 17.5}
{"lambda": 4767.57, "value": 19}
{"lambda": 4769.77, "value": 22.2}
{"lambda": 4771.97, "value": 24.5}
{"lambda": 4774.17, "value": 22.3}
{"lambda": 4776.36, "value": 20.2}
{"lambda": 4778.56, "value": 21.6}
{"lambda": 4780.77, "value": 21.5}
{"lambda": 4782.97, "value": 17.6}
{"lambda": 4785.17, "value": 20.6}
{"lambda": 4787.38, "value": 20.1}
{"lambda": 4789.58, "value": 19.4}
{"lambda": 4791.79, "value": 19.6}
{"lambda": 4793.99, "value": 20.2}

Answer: 2.0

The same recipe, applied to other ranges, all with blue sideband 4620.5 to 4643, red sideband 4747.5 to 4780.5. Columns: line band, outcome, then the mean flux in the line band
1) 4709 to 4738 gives 1.2 A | 20.4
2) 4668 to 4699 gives 2.6 A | 19.4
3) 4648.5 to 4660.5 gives 0.3 A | 20.7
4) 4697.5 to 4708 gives 1.6 A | 18.1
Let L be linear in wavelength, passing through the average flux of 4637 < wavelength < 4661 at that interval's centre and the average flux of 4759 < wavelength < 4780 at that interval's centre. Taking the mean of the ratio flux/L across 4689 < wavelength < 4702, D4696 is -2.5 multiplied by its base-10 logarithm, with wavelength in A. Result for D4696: 0.07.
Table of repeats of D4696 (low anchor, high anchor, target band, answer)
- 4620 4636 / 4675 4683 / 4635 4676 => -0.024 mag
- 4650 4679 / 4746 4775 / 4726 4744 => 0.062 mag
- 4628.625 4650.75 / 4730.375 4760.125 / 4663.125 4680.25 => 0.057 mag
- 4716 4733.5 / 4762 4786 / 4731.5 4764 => 0.000 mag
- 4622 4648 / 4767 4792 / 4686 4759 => 0.033 mag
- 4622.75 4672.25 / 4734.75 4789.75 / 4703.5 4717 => 0.125 mag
